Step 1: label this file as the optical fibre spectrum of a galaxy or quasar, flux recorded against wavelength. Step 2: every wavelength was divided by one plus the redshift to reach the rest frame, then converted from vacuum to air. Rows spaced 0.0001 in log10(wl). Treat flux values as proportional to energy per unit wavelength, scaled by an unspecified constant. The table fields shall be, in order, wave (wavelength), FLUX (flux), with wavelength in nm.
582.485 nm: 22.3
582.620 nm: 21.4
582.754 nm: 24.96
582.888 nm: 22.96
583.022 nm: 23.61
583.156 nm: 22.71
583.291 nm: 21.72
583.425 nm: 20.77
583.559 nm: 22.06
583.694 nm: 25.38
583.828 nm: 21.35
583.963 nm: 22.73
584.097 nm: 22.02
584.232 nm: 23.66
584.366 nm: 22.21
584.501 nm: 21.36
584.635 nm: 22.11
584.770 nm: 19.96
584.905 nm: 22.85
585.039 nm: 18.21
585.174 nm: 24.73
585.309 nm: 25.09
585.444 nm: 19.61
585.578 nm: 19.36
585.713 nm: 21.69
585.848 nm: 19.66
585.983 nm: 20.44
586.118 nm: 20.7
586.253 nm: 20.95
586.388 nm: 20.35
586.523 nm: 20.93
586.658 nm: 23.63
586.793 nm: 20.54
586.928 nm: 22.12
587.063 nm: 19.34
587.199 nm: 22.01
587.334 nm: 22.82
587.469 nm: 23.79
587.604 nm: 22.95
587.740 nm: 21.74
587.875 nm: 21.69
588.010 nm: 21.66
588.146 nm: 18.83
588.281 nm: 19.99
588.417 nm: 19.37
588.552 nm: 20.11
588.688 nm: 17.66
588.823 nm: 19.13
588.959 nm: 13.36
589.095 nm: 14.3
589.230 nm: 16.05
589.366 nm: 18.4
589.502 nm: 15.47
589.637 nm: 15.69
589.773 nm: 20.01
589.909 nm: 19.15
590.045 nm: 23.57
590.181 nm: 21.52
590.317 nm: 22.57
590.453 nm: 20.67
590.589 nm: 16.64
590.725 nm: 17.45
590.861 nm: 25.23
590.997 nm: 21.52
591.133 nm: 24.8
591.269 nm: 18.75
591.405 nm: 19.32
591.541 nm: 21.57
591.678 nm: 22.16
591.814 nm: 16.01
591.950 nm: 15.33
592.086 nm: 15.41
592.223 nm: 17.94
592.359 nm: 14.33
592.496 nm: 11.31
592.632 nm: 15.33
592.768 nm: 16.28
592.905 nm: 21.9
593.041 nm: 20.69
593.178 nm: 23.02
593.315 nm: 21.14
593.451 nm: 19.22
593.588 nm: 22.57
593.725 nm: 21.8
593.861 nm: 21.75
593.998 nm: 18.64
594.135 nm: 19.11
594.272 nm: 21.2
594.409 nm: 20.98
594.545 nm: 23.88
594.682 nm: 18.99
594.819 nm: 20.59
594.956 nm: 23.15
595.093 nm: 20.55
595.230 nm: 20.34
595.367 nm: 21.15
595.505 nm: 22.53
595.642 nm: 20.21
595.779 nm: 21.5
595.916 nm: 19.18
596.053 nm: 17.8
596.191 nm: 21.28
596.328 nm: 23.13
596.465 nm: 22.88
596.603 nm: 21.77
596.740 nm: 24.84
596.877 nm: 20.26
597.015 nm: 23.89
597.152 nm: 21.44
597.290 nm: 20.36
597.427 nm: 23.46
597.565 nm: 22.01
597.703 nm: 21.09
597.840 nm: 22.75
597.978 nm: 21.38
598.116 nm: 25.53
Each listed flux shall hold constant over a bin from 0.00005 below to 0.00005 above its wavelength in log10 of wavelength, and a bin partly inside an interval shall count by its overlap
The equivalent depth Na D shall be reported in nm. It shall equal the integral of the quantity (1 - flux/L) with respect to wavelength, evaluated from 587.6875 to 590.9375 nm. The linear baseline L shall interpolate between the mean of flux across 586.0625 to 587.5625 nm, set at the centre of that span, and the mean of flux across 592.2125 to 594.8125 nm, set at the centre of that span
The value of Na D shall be 0.26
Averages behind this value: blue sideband 21.6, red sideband 19.5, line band 19.2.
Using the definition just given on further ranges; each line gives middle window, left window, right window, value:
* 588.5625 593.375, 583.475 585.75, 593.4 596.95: 0.63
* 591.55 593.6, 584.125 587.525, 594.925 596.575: 0.30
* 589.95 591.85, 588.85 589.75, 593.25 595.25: -0.37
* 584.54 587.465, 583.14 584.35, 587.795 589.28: -0.11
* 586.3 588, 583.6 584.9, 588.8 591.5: -0.08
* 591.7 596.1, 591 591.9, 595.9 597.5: 0.32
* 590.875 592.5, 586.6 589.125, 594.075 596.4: 0.15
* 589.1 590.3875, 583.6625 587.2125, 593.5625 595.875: 0.14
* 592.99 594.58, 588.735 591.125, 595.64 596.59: -0.07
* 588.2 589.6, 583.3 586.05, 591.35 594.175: 0.20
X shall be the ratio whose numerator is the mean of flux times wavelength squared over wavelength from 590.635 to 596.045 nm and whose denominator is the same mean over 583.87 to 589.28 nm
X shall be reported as 1.0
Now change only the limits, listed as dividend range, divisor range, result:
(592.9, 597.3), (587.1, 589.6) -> 1.12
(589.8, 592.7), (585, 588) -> 0.90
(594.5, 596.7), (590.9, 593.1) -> 1.17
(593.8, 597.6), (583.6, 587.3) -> 1.02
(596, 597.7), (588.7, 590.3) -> 1.25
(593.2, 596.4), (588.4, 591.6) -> 1.10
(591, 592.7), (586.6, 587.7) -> 0.82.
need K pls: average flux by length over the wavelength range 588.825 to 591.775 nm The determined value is 19.4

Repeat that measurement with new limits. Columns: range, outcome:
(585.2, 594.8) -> 19.9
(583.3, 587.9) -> 21.7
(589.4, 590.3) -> 19.4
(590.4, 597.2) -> 20.2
